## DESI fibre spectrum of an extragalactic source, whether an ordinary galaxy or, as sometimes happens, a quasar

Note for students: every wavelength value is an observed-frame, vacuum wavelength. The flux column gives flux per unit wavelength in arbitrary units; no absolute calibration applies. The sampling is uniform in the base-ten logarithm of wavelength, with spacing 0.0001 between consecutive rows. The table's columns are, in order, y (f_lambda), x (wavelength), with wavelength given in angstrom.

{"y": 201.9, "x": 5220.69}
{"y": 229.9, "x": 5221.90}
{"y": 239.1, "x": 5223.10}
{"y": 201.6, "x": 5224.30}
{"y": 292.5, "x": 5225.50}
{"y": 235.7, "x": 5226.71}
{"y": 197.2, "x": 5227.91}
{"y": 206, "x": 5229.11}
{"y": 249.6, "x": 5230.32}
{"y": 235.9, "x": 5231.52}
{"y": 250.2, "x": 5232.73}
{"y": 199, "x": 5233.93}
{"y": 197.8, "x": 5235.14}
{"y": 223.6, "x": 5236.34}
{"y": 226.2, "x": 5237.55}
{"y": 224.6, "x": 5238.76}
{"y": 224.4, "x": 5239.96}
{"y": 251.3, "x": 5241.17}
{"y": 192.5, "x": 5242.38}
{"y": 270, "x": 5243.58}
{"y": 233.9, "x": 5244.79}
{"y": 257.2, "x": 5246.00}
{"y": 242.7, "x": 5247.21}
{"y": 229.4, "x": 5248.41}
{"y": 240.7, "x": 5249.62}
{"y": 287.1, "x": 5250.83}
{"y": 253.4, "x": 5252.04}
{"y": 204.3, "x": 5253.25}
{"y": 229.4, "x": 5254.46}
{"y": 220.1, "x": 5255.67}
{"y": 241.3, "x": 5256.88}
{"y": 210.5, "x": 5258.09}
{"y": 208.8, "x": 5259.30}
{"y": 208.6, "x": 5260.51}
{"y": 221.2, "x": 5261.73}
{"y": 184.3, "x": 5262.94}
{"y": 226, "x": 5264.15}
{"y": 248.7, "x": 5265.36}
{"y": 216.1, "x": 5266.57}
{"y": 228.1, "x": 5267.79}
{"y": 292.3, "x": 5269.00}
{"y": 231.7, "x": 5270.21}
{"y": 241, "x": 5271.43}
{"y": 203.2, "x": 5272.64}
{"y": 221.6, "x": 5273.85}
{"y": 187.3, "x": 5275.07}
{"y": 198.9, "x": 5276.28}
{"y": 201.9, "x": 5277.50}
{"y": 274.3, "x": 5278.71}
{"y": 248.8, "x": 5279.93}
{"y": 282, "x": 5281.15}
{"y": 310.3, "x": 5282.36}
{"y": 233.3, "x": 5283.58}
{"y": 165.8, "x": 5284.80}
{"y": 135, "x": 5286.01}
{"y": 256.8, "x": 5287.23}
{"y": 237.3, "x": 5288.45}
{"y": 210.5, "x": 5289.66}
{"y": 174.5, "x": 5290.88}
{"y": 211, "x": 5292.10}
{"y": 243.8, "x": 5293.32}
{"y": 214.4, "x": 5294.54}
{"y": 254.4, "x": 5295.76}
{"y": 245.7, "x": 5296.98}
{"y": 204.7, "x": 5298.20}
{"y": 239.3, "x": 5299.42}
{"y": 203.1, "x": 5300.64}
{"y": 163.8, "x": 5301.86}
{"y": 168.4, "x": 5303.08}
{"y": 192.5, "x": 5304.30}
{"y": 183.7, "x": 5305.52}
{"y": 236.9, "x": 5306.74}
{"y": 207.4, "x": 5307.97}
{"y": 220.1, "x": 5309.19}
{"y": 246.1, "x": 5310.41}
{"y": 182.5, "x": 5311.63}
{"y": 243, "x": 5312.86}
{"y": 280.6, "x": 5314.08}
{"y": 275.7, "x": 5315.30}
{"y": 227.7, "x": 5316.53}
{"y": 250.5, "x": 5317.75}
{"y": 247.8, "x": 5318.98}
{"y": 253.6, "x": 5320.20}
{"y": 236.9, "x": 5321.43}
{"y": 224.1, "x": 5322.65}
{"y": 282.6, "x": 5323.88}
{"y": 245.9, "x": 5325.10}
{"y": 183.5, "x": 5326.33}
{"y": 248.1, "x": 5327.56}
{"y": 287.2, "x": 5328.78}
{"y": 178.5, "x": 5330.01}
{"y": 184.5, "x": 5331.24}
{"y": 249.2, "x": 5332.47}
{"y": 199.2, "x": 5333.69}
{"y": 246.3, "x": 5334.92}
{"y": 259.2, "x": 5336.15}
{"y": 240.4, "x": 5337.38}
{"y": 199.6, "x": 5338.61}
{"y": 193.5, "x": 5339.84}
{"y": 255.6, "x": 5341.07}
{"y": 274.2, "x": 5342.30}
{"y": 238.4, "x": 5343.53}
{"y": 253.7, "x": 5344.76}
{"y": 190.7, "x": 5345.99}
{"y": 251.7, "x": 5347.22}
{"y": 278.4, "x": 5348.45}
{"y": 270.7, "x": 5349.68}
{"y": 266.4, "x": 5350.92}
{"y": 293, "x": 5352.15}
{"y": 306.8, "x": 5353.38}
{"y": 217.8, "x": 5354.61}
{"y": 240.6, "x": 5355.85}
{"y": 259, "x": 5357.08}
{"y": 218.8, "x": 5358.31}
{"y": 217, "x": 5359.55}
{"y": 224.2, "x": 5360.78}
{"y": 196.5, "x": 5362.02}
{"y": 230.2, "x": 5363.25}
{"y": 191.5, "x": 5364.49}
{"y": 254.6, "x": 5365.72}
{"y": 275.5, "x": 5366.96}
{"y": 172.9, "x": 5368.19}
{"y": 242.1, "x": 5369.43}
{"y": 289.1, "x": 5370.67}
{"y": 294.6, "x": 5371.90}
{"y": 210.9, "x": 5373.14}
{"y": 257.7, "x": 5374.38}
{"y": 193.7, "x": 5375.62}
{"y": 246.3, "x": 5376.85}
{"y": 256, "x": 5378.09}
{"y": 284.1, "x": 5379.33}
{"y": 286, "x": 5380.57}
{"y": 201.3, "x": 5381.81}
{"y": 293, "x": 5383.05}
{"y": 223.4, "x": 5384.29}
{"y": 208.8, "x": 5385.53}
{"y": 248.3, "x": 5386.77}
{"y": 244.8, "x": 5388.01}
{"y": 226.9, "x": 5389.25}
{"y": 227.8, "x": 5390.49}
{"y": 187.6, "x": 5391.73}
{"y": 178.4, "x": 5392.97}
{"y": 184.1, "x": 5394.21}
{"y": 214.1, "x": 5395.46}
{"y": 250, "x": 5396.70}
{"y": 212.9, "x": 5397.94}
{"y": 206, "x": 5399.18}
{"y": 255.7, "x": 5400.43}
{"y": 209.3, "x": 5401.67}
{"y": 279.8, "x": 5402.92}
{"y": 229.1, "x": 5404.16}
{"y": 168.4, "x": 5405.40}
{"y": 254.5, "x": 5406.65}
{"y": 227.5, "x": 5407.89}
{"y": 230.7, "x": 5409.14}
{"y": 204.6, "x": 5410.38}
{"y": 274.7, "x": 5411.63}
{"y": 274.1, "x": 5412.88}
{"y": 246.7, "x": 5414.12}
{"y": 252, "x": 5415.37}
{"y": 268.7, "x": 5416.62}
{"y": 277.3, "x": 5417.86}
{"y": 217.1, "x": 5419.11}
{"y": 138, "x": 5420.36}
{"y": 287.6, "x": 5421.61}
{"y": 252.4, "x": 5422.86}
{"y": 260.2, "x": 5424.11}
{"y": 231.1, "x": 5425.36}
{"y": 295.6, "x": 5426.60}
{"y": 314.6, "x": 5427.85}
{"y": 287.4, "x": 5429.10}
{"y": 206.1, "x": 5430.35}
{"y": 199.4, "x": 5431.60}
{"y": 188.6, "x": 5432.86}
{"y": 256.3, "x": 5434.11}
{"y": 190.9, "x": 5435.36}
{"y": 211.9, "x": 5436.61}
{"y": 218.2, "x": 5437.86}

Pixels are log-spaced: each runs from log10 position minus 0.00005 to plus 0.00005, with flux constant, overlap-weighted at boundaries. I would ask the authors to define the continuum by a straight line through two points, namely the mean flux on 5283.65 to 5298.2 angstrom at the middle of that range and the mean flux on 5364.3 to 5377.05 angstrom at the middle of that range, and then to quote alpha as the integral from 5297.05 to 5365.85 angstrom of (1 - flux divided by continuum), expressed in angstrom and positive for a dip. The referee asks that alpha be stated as -1.5 angstrom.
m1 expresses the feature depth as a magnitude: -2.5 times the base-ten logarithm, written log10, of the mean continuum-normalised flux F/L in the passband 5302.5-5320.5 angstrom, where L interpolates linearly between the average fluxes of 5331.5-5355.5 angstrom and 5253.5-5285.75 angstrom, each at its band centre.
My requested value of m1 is 0.05 mag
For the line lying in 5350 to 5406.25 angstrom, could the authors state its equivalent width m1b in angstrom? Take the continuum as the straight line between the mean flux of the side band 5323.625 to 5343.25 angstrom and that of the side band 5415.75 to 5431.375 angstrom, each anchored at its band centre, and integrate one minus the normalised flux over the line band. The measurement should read 1.5 angstrom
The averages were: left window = 232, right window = 252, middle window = 235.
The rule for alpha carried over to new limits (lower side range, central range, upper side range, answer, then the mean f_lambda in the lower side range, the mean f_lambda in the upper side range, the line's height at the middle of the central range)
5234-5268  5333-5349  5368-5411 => -0.4 angstrom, 228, 232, 231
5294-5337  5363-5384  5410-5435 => -0.7 angstrom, 228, 246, 238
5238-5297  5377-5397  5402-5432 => 0.8 angstrom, 229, 245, 242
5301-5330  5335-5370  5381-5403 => -2.0 angstrom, 229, 224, 227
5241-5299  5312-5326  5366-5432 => -1.0 angstrom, 229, 239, 233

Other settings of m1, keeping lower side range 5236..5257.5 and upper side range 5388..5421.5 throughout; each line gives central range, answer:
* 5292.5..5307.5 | 0.10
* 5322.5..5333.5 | 0.01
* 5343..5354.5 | -0.13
